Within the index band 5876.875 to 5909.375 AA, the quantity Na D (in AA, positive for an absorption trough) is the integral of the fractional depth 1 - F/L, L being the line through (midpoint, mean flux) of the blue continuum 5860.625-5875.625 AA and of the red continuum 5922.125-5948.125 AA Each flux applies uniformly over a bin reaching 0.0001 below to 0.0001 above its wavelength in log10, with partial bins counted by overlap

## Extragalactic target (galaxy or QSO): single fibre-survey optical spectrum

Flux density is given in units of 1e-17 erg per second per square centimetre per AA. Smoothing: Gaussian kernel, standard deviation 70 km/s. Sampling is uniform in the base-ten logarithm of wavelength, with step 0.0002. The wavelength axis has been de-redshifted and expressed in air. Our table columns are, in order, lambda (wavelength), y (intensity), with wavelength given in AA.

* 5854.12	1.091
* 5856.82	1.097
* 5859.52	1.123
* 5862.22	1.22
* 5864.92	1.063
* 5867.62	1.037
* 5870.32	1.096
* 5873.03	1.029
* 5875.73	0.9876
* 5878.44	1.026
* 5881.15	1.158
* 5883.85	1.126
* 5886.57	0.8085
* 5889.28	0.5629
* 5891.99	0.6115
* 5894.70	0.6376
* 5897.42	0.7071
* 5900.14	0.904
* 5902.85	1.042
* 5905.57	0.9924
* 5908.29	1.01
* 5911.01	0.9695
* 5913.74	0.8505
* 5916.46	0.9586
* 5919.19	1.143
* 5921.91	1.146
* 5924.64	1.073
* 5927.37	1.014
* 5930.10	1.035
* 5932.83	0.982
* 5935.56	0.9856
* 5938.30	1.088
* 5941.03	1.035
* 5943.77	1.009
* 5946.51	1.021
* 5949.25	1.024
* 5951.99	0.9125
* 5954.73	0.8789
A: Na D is 5.5 AA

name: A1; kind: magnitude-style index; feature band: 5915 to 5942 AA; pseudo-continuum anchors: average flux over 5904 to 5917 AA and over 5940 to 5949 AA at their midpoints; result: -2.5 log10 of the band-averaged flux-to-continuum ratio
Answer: -0.06 mag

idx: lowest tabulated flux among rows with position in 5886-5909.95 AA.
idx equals 0.5629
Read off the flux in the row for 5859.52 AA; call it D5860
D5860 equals 1.123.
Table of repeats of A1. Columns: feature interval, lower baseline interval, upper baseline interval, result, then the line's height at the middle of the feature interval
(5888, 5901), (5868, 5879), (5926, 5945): 0.456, 1.03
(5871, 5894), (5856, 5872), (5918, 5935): 0.197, 1.09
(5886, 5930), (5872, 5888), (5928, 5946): 0.128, 1.02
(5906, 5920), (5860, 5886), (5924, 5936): 0.059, 1.03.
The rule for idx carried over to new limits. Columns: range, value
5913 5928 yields 0.8505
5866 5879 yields 0.9876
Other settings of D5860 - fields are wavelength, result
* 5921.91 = 1.146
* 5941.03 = 1.035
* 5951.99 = 0.9125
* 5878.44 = 1.026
